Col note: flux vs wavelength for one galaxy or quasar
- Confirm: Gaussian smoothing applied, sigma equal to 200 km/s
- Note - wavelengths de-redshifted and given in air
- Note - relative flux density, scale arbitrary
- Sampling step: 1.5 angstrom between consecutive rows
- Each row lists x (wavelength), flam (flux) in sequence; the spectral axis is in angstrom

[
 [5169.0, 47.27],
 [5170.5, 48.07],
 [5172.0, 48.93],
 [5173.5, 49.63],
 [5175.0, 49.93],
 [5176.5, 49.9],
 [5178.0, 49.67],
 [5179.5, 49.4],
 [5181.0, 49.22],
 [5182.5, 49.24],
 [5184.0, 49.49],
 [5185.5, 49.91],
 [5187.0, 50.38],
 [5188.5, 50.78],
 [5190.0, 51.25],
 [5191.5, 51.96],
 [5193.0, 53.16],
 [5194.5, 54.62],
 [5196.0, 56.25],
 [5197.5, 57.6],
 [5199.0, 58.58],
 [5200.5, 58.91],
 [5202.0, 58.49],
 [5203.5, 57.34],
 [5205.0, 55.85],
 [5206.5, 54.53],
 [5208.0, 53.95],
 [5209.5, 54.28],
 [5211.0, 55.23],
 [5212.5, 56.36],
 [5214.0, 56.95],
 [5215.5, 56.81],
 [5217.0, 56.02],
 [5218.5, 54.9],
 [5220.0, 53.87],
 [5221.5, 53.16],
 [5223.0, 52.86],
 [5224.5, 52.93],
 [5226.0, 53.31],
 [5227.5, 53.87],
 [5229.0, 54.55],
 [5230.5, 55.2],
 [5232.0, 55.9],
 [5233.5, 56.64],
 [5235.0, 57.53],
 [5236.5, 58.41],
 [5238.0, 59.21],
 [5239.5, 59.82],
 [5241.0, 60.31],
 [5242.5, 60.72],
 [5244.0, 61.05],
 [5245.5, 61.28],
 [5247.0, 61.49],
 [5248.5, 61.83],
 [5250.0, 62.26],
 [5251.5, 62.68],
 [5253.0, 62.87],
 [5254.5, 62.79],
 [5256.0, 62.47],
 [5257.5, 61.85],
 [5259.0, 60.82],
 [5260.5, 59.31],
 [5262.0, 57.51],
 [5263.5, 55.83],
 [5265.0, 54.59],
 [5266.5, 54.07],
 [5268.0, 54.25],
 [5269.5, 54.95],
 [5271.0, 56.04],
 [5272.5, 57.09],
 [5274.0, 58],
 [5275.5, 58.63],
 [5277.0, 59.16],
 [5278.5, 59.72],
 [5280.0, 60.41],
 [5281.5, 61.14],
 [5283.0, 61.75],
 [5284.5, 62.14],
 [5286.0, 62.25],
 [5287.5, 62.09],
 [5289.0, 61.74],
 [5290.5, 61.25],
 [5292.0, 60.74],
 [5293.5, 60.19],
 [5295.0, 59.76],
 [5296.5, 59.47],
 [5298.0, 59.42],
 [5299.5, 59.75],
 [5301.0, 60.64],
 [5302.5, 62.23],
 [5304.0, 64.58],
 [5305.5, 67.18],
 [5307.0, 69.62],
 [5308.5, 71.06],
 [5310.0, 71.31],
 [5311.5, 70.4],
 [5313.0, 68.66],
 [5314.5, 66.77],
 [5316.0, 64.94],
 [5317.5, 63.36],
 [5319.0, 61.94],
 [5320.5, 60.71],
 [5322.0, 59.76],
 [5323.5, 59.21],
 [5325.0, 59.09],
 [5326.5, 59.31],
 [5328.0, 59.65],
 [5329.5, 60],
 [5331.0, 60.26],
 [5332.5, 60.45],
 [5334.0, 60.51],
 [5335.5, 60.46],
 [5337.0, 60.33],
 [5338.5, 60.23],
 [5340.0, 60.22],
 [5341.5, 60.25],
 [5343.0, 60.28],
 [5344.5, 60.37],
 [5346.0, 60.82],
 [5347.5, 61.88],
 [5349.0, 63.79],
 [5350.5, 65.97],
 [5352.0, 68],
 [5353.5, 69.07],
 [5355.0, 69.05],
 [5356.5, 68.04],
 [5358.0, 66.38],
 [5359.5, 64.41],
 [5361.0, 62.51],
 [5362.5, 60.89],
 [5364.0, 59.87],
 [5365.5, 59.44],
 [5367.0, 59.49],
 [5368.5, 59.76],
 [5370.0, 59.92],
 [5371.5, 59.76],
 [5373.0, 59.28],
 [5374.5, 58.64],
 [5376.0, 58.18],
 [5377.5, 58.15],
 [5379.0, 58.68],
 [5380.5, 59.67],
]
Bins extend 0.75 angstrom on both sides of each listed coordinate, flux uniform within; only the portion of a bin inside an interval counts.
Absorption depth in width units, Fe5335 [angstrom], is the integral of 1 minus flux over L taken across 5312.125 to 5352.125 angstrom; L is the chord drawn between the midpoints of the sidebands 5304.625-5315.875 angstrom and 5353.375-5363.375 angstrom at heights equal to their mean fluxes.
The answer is 3.4 angstrom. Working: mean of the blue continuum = 69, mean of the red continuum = 65.5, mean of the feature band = 61.7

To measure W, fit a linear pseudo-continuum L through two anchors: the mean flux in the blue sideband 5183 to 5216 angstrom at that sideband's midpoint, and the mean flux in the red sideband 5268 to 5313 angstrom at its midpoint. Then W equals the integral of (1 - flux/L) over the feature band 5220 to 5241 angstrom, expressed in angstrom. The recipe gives 0.5 angstrom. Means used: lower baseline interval 54.6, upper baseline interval 61.8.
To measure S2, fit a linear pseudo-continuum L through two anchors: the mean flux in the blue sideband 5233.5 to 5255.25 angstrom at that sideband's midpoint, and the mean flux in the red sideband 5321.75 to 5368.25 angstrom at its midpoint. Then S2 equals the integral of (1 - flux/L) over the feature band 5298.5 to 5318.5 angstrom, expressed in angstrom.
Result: -1.48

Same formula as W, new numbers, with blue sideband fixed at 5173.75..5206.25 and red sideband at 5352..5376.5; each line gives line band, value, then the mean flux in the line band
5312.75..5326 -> -0.6 angstrom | 62.4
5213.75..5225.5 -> 0.0 angstrom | 54.6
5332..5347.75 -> 0.1 angstrom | 60.5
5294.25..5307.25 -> -0.7 angstrom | 62.2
